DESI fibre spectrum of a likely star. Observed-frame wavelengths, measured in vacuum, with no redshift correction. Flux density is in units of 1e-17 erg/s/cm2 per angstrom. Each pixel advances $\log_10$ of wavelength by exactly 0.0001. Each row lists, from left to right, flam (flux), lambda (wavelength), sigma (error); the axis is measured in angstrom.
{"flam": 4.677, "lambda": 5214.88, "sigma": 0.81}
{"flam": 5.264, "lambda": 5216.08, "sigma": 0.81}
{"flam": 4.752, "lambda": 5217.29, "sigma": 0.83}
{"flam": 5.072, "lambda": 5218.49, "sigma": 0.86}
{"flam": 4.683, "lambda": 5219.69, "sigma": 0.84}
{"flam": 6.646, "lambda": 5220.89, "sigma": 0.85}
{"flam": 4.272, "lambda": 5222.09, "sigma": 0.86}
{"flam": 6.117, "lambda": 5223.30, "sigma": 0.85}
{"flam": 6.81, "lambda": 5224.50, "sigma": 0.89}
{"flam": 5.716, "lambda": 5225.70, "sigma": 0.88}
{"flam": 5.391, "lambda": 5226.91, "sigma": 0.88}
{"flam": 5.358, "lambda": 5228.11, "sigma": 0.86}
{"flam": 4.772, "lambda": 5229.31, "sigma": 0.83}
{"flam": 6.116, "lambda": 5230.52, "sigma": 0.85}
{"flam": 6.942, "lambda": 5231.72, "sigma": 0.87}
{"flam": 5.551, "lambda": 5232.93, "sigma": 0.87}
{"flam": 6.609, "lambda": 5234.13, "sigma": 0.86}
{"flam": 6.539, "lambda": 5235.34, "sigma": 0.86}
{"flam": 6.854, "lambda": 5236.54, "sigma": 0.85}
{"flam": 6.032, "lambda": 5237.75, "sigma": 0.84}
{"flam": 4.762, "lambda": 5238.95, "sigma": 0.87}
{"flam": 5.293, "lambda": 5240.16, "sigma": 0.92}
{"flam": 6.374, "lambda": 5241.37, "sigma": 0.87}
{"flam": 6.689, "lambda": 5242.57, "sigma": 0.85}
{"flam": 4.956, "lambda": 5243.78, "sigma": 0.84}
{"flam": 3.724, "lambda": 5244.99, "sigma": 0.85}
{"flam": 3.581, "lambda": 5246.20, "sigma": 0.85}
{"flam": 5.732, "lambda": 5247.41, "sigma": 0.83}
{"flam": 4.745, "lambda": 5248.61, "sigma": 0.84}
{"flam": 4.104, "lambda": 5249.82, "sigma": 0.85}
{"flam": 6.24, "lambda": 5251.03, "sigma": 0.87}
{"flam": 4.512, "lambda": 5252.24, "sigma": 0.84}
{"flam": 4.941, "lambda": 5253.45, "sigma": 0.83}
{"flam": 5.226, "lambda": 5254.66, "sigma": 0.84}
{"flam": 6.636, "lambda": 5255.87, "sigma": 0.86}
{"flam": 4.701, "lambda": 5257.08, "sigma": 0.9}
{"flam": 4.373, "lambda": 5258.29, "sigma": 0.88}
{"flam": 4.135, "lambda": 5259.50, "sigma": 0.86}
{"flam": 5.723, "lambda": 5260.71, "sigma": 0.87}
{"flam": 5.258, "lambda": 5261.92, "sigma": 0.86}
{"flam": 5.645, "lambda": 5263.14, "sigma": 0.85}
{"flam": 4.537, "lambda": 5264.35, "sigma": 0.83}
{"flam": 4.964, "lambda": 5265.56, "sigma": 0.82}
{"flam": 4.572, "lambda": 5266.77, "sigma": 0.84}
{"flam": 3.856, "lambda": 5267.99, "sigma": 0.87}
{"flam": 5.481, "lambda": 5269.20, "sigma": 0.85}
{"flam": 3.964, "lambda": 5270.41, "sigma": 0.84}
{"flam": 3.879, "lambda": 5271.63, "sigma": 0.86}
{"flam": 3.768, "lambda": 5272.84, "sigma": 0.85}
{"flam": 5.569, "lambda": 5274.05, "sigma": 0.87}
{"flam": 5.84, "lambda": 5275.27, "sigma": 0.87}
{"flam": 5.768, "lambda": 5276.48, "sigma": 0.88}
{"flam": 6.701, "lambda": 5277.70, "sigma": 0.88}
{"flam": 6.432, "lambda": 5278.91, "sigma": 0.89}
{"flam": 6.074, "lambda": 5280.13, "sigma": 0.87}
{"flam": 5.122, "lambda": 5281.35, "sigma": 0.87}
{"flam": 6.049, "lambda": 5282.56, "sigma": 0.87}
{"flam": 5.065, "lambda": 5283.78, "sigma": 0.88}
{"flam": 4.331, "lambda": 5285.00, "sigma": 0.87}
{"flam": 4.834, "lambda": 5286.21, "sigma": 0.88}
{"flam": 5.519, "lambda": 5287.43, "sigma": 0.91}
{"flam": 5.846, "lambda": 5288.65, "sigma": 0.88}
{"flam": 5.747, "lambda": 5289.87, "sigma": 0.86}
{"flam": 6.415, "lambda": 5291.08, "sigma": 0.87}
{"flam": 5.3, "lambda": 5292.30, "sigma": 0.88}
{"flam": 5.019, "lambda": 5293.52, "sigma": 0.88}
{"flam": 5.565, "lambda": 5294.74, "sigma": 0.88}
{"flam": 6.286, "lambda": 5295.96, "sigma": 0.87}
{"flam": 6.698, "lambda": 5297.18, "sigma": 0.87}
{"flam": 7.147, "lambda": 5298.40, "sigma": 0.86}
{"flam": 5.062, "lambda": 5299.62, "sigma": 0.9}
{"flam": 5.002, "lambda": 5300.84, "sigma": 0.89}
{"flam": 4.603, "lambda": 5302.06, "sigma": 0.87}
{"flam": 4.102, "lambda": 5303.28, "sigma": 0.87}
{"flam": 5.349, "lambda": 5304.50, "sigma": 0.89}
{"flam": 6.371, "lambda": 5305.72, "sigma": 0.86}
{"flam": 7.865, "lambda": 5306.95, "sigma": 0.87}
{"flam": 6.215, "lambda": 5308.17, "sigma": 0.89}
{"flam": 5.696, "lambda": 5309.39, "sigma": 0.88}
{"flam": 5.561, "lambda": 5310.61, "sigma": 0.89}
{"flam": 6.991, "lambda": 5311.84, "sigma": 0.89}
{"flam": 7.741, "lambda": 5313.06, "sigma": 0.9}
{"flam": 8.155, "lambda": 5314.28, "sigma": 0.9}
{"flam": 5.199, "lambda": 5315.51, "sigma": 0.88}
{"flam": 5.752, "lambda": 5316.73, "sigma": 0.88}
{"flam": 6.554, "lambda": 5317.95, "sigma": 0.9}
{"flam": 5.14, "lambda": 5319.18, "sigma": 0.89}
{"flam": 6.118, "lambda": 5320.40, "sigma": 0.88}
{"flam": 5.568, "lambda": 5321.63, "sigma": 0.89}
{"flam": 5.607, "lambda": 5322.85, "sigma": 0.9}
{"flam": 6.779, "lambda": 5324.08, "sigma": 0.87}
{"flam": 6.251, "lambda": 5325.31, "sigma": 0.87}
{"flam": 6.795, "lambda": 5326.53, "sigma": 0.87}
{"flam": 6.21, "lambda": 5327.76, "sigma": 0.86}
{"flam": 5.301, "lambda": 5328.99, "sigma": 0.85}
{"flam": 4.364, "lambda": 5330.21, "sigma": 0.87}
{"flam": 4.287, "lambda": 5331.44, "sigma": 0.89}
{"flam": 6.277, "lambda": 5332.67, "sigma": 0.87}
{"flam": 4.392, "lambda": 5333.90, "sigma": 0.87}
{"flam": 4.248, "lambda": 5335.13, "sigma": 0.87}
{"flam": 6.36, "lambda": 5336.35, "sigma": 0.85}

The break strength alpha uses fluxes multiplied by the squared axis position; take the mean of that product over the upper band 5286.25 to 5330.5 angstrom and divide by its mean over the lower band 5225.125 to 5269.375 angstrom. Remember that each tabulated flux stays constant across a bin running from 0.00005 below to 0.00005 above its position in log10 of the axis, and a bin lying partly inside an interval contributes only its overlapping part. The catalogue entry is 1.1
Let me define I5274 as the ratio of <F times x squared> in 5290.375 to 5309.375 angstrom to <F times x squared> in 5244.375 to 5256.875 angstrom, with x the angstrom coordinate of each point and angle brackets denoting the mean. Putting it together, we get 1.2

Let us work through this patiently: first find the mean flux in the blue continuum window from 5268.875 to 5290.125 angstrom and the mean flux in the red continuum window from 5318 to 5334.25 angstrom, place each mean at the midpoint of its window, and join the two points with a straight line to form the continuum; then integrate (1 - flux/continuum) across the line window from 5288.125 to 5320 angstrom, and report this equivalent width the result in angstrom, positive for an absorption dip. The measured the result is -2.7 angstrom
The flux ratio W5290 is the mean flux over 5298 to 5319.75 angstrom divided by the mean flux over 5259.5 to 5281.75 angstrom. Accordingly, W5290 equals 1.2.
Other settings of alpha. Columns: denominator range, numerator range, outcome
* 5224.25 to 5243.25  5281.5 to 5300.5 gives 0.97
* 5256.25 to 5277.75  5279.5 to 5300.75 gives 1.16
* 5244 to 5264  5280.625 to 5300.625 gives 1.15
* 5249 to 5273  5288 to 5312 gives 1.22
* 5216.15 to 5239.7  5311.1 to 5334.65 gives 1.08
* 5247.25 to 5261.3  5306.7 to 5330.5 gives 1.25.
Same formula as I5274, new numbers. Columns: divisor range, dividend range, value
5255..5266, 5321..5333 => 1.15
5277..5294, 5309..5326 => 1.12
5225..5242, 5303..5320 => 1.09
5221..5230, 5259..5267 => 0.91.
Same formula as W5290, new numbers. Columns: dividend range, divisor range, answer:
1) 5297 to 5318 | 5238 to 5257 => 1.18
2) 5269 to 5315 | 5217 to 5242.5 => 0.99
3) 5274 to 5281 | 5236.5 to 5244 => 1.04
